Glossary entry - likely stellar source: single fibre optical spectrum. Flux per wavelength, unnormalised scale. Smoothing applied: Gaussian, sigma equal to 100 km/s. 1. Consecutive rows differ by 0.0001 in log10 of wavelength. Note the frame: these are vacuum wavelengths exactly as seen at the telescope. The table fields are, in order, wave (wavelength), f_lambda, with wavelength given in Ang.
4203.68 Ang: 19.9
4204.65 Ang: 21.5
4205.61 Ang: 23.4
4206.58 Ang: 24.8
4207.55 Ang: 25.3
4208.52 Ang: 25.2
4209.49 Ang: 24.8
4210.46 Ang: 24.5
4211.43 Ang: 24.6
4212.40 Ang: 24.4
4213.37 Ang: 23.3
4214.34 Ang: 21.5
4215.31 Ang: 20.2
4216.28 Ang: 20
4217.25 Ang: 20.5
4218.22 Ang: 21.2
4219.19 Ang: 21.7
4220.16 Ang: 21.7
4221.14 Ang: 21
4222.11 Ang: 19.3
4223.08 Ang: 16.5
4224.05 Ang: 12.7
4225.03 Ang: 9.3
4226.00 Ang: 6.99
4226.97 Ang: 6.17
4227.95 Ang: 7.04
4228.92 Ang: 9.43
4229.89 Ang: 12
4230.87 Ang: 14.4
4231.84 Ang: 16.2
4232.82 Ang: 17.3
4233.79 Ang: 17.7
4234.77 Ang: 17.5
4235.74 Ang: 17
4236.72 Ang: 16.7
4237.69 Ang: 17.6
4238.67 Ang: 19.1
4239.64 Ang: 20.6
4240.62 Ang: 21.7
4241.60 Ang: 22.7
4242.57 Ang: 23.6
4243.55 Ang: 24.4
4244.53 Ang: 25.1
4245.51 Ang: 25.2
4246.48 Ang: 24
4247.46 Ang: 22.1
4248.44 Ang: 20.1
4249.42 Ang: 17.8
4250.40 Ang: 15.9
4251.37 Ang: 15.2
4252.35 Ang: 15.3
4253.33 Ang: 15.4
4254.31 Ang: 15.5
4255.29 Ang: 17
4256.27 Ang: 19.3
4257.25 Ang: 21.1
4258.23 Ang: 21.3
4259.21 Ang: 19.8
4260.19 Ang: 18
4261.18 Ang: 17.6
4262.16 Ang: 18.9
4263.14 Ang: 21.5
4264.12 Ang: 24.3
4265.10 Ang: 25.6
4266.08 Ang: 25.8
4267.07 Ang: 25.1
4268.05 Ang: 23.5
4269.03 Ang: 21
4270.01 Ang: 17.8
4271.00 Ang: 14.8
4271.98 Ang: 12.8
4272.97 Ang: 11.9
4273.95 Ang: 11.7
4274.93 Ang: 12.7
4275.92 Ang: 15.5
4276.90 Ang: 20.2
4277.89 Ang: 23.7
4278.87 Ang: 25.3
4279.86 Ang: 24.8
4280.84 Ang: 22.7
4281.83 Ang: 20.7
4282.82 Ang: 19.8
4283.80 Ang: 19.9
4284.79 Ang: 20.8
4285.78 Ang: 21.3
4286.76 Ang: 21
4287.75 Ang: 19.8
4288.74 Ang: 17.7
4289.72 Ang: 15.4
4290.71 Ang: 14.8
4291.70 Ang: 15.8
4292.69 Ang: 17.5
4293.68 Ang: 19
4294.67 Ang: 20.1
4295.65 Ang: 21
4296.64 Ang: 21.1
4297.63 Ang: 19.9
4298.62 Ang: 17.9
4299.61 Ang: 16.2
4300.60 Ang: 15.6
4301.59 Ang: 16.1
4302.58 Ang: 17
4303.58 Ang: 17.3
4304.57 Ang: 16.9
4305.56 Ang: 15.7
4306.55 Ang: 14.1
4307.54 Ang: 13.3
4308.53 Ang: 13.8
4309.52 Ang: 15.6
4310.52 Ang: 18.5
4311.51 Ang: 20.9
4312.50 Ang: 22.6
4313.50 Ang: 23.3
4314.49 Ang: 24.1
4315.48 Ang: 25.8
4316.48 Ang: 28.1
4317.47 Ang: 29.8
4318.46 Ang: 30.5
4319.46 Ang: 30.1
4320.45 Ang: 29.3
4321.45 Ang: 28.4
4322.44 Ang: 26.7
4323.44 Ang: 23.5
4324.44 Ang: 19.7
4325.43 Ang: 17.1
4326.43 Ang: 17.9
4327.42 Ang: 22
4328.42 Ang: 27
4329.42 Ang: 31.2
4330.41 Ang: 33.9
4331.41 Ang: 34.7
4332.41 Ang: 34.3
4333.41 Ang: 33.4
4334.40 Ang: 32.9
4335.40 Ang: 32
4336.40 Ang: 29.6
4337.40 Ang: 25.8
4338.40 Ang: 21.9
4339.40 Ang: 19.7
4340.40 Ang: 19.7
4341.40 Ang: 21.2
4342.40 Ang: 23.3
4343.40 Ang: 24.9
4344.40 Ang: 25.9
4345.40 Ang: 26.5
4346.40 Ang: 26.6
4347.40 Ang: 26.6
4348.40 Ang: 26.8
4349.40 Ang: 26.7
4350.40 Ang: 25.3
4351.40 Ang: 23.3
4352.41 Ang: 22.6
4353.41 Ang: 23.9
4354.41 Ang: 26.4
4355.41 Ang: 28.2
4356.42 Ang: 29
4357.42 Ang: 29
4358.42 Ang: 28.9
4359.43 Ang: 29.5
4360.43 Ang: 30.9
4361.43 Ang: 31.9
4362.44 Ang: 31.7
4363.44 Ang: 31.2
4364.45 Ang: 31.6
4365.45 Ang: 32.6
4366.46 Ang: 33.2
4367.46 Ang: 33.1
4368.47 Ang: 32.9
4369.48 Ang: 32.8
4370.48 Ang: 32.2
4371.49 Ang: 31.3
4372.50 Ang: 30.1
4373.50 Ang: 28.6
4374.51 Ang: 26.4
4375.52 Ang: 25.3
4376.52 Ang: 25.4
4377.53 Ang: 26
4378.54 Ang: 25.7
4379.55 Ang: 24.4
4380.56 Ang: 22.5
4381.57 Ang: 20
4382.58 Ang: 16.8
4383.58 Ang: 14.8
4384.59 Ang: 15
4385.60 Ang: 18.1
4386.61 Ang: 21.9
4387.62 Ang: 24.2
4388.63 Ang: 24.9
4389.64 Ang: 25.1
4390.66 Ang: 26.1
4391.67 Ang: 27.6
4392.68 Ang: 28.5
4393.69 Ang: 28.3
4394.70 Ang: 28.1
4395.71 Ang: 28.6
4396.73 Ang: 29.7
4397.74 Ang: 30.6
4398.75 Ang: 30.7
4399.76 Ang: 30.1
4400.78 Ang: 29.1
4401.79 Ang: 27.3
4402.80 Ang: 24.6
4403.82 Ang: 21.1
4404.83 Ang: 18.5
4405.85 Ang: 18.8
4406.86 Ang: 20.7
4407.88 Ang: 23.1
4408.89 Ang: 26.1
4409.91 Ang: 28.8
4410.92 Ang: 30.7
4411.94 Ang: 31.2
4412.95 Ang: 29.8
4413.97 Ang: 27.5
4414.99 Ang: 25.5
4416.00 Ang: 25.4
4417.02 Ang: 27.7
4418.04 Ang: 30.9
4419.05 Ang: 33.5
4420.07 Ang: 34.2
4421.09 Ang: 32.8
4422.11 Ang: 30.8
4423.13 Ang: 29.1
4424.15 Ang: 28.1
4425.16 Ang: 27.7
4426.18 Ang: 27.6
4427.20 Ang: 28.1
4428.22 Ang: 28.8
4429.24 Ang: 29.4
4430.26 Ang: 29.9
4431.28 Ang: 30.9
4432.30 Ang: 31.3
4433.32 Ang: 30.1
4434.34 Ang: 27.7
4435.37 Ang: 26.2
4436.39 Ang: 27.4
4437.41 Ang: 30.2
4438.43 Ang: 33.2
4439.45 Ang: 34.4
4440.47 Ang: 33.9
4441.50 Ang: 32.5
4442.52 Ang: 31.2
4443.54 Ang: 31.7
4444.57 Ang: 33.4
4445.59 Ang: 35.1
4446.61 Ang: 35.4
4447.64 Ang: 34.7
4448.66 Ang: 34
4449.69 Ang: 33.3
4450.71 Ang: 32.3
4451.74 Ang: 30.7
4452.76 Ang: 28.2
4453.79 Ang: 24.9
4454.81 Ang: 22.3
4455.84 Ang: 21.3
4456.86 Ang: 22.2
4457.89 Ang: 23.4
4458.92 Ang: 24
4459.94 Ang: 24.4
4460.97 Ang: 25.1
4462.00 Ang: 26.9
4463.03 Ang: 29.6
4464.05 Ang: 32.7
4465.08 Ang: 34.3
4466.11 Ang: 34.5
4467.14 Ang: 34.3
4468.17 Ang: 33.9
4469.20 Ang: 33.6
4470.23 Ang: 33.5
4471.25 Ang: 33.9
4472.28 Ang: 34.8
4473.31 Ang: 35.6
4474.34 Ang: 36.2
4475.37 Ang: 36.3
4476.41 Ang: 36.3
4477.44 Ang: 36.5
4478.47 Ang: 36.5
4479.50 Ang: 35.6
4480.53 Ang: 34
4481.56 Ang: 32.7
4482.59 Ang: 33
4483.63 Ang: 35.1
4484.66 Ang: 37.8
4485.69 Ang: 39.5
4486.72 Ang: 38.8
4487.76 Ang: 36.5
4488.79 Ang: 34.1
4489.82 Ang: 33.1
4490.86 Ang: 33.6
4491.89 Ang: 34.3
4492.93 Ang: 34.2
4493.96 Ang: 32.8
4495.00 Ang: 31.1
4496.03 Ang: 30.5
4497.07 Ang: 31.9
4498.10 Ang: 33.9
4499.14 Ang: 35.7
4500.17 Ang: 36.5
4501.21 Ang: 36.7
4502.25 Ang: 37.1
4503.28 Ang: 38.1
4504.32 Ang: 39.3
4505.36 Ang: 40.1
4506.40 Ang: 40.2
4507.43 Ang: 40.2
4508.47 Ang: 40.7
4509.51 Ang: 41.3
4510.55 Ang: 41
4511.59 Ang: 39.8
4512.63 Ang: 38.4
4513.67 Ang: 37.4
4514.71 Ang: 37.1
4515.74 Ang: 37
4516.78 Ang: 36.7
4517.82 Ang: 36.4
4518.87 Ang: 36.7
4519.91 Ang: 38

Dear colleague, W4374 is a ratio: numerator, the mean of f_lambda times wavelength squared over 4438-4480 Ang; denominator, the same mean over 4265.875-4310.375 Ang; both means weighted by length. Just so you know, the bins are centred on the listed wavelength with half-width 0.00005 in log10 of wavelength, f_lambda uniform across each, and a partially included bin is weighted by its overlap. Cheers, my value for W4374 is 1.87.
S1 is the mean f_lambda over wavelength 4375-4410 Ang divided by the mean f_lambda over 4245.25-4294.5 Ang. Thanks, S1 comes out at 1.27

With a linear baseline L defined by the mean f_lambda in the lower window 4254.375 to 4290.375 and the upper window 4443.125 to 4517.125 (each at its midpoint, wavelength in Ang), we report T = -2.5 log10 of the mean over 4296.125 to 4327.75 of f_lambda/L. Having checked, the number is 0.077 mag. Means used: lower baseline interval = 19.7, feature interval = 20.9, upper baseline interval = 33.9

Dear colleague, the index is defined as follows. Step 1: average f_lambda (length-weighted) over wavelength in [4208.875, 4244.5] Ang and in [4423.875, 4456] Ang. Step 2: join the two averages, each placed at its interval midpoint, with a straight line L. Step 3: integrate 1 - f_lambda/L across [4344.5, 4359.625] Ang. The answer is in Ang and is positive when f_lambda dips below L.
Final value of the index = -0.70 Ang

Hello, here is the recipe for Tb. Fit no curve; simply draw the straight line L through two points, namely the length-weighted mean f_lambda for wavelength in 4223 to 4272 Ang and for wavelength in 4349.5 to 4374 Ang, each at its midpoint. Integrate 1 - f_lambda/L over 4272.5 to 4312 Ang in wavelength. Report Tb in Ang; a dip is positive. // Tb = 7.8 Ang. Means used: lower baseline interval 18.2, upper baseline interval 29.6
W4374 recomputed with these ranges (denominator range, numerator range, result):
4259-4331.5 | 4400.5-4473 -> 1.51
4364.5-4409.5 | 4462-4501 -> 1.38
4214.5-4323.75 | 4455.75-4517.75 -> 1.98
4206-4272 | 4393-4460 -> 1.62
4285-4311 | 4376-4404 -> 1.49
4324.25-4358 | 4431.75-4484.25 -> 1.27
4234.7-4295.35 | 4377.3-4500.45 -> 1.65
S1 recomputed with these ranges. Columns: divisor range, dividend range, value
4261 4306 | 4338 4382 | 1.43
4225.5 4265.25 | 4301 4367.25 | 1.40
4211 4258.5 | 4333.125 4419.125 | 1.46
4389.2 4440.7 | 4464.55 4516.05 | 1.27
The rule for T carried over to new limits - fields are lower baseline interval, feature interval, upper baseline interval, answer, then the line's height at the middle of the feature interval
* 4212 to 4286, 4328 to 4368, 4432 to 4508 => -0.13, 25.1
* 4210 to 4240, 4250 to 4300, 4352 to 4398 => 0.08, 20.6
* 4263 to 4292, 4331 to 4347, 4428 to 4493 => -0.14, 23.7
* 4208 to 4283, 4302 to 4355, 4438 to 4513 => 0.00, 24.3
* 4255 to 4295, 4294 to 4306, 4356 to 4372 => 0.26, 22.8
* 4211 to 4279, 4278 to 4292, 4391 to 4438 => 0.03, 20.8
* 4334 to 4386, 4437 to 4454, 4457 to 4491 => -0.03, 31.5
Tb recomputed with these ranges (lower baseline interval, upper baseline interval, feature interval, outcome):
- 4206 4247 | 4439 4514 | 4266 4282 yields 2.0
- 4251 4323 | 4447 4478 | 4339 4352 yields -0.5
